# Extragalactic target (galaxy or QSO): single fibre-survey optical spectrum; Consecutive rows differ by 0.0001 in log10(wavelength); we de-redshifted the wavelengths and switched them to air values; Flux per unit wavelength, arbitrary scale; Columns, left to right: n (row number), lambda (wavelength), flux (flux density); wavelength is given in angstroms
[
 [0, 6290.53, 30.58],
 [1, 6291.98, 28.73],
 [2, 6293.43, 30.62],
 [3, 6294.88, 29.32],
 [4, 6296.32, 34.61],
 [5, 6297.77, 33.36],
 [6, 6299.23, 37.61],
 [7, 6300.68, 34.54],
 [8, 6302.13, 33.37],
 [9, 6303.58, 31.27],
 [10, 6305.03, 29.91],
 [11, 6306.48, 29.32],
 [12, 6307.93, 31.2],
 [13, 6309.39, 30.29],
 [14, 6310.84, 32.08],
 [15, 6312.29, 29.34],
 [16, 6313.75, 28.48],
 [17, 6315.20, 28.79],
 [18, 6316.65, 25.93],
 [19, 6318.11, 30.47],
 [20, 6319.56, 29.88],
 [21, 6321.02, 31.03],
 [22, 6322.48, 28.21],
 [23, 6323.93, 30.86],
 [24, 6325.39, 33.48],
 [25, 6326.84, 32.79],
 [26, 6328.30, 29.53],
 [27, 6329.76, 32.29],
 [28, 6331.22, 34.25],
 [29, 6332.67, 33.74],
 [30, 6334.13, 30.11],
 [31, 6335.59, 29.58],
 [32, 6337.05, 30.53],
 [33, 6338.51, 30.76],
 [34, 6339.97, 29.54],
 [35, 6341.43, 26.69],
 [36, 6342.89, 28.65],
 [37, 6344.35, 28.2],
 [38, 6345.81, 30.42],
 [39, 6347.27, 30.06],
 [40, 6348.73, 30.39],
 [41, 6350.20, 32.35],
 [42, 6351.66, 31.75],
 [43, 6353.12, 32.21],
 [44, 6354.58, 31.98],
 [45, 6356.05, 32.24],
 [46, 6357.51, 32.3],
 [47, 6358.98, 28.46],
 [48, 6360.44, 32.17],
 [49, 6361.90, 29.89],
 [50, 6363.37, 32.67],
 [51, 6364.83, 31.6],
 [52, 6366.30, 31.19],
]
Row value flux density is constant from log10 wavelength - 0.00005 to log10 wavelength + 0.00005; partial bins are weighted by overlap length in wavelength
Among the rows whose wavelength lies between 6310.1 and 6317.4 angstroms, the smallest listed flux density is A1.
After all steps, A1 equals 25.93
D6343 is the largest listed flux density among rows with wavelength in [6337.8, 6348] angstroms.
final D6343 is 30.76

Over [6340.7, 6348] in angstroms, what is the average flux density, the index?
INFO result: 28.8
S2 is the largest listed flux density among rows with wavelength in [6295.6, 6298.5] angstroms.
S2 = 34.61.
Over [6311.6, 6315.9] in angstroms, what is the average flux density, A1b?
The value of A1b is 28.9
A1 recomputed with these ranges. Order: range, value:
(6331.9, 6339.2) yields 29.58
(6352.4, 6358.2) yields 31.98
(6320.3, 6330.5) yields 28.21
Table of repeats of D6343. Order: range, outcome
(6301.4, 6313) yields 33.37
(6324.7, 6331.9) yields 34.25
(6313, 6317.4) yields 28.79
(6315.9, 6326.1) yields 33.48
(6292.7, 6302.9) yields 37.61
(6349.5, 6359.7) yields 32.35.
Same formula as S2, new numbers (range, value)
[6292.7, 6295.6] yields 30.62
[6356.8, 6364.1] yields 32.67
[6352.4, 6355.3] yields 32.21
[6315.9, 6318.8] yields 30.47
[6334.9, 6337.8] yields 30.53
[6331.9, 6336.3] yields 33.74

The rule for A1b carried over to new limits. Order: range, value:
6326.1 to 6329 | 31.2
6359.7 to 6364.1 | 31.6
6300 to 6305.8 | 32.3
